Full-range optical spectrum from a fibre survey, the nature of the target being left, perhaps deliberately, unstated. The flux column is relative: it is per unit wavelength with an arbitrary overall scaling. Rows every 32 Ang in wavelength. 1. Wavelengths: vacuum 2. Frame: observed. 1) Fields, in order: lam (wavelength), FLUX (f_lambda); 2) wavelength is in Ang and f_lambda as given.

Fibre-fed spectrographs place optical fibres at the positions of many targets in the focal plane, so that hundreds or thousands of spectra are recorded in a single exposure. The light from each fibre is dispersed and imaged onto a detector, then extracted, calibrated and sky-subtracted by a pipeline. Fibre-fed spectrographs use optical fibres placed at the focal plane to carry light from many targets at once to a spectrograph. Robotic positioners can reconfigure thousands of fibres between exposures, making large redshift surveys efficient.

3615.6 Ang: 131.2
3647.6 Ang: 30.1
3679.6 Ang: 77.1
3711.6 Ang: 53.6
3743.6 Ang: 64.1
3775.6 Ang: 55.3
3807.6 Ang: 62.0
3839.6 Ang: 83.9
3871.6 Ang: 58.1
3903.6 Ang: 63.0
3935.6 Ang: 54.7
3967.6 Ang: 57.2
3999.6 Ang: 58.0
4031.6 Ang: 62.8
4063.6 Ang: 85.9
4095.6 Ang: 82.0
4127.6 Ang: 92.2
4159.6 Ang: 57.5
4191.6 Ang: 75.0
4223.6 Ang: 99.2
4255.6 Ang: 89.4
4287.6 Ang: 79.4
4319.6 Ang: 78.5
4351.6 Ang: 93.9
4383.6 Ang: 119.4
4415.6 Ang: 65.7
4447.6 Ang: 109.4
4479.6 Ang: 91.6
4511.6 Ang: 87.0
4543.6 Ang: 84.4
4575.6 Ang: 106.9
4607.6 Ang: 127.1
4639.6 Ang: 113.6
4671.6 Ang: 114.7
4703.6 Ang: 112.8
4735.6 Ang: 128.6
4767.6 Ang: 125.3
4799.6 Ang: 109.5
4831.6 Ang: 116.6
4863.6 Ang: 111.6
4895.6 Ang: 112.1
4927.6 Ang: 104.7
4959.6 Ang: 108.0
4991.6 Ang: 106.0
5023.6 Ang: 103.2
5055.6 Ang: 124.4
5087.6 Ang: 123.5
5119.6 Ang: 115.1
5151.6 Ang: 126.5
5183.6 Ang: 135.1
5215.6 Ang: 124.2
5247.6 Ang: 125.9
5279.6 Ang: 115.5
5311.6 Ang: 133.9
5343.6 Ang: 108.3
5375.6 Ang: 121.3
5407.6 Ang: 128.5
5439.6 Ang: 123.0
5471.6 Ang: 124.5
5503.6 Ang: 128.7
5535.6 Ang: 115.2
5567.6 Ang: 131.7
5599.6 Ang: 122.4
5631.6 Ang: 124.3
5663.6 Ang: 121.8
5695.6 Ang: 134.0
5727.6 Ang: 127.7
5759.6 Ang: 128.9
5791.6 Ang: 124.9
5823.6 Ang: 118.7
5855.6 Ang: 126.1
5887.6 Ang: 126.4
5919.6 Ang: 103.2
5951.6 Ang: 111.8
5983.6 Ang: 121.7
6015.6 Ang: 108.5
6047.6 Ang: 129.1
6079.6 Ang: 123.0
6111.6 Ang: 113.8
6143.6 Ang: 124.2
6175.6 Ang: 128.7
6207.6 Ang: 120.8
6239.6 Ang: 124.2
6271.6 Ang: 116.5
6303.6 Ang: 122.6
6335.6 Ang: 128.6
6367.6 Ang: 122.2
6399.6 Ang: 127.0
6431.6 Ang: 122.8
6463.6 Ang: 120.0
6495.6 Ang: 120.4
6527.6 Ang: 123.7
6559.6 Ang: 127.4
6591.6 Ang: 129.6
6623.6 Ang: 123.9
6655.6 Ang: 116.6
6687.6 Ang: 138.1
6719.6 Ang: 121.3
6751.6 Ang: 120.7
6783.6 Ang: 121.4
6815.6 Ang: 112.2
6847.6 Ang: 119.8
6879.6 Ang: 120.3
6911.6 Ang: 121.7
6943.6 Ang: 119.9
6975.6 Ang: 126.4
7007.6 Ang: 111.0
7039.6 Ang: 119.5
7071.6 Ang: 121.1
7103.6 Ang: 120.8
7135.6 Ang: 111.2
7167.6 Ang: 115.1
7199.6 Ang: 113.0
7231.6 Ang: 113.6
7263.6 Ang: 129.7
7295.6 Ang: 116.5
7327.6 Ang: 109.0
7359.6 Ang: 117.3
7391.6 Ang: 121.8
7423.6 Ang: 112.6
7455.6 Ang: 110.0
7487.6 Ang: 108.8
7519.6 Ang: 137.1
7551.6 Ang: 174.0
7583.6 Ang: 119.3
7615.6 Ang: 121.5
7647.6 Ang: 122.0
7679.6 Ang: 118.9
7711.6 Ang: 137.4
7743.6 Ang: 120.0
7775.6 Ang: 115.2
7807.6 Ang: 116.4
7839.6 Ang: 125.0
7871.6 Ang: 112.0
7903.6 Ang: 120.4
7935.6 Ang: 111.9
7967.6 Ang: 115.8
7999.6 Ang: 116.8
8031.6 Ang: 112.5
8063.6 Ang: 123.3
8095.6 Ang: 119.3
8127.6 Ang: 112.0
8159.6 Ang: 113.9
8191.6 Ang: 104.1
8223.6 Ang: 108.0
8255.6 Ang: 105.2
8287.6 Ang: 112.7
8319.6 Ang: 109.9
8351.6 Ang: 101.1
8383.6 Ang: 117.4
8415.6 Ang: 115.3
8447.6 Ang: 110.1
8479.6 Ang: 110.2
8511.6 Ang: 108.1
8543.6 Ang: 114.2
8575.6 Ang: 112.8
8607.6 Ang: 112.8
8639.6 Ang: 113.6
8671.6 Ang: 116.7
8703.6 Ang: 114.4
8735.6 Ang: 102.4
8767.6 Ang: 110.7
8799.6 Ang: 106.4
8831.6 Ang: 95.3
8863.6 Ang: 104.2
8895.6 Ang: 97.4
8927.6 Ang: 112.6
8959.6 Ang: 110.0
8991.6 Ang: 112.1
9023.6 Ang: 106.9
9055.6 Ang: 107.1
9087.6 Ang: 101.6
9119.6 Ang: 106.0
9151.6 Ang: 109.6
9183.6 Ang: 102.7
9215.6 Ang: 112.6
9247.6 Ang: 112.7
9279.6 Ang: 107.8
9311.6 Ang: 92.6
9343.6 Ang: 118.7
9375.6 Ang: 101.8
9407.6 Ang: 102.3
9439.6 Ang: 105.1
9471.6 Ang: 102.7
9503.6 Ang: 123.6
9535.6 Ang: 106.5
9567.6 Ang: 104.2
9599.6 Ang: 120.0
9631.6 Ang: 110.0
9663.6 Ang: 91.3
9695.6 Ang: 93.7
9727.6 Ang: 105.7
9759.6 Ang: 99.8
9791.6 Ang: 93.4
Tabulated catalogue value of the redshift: 0.15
